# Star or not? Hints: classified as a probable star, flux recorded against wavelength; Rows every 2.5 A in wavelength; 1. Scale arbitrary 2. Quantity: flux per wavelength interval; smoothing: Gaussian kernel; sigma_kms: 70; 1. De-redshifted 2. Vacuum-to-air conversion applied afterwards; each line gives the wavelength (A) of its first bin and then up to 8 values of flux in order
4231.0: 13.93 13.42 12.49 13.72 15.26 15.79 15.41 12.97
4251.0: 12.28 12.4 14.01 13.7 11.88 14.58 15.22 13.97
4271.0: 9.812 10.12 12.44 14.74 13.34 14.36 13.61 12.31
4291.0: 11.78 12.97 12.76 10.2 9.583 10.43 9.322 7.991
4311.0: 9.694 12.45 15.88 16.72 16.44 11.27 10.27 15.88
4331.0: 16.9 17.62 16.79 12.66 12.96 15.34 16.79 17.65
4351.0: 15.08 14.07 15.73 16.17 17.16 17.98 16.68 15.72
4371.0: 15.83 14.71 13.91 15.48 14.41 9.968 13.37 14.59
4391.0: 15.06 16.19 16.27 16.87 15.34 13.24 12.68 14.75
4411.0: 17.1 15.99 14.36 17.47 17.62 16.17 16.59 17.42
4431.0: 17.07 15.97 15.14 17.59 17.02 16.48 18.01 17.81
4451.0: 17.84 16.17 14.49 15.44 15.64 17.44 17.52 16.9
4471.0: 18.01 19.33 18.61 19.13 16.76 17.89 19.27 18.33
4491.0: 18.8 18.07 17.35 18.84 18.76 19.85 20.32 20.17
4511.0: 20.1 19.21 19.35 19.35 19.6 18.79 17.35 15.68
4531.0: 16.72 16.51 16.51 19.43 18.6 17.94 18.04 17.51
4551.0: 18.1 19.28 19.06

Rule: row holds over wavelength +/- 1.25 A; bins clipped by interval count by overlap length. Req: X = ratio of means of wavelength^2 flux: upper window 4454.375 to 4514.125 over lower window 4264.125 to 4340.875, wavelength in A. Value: 1.5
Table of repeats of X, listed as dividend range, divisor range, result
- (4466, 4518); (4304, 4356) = 1.43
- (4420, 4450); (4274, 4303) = 1.45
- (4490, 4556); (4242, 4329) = 1.62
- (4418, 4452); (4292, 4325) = 1.50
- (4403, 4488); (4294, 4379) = 1.24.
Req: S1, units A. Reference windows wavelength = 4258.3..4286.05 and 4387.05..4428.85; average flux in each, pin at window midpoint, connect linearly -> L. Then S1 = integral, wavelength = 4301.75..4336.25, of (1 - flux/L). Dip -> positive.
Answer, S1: 1.9 A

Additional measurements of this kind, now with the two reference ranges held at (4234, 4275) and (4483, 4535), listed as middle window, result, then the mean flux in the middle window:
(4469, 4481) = -0.4 A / 18.4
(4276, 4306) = 3.9 A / 12.2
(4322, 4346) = 0.7 A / 14.6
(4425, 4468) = 1.5 A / 16.7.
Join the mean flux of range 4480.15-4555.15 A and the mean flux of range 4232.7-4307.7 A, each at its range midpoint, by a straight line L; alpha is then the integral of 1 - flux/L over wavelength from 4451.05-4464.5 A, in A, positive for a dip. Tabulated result 0.9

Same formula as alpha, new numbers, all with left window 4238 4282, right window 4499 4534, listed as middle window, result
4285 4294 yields 0.9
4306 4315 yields 2.7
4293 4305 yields 2.7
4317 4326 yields 0.3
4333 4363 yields -0.8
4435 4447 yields 0.2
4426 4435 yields 0.1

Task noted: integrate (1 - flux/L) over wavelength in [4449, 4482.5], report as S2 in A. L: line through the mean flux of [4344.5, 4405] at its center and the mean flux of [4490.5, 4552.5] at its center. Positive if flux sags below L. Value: 0.1 A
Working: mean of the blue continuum 15.3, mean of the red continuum 18.4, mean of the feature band 17.2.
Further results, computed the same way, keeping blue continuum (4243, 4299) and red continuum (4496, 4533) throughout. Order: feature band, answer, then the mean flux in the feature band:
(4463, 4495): -0.42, 18.2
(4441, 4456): 0.18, 17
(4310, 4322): -0.12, 14.3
